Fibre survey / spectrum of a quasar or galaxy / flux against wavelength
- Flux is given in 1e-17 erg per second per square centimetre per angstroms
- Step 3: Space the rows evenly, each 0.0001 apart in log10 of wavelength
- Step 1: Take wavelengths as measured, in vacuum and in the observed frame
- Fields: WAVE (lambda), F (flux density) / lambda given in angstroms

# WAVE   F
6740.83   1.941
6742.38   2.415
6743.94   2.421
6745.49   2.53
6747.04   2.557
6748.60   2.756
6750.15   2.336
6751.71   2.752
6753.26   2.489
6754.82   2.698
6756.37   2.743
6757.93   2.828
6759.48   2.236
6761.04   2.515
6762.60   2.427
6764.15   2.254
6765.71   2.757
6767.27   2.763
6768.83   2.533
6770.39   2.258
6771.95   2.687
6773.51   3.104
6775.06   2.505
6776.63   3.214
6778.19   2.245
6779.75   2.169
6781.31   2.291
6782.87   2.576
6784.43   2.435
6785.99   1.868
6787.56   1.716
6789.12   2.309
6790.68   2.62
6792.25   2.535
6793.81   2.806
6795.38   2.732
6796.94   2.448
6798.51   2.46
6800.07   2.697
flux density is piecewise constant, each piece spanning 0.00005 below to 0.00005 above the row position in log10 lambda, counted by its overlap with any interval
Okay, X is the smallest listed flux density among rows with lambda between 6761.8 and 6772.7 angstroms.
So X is 2.254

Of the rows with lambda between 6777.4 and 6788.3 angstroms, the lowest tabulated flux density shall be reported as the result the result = 1.716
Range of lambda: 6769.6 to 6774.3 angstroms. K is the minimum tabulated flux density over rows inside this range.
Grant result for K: 2.258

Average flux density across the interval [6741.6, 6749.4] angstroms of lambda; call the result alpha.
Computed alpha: 2.53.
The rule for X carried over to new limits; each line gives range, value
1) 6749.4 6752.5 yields 2.336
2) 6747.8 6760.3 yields 2.236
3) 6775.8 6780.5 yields 2.169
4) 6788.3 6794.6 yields 2.309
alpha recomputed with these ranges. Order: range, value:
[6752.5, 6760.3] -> 2.6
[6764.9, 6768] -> 2.75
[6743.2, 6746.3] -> 2.48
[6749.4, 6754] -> 2.53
